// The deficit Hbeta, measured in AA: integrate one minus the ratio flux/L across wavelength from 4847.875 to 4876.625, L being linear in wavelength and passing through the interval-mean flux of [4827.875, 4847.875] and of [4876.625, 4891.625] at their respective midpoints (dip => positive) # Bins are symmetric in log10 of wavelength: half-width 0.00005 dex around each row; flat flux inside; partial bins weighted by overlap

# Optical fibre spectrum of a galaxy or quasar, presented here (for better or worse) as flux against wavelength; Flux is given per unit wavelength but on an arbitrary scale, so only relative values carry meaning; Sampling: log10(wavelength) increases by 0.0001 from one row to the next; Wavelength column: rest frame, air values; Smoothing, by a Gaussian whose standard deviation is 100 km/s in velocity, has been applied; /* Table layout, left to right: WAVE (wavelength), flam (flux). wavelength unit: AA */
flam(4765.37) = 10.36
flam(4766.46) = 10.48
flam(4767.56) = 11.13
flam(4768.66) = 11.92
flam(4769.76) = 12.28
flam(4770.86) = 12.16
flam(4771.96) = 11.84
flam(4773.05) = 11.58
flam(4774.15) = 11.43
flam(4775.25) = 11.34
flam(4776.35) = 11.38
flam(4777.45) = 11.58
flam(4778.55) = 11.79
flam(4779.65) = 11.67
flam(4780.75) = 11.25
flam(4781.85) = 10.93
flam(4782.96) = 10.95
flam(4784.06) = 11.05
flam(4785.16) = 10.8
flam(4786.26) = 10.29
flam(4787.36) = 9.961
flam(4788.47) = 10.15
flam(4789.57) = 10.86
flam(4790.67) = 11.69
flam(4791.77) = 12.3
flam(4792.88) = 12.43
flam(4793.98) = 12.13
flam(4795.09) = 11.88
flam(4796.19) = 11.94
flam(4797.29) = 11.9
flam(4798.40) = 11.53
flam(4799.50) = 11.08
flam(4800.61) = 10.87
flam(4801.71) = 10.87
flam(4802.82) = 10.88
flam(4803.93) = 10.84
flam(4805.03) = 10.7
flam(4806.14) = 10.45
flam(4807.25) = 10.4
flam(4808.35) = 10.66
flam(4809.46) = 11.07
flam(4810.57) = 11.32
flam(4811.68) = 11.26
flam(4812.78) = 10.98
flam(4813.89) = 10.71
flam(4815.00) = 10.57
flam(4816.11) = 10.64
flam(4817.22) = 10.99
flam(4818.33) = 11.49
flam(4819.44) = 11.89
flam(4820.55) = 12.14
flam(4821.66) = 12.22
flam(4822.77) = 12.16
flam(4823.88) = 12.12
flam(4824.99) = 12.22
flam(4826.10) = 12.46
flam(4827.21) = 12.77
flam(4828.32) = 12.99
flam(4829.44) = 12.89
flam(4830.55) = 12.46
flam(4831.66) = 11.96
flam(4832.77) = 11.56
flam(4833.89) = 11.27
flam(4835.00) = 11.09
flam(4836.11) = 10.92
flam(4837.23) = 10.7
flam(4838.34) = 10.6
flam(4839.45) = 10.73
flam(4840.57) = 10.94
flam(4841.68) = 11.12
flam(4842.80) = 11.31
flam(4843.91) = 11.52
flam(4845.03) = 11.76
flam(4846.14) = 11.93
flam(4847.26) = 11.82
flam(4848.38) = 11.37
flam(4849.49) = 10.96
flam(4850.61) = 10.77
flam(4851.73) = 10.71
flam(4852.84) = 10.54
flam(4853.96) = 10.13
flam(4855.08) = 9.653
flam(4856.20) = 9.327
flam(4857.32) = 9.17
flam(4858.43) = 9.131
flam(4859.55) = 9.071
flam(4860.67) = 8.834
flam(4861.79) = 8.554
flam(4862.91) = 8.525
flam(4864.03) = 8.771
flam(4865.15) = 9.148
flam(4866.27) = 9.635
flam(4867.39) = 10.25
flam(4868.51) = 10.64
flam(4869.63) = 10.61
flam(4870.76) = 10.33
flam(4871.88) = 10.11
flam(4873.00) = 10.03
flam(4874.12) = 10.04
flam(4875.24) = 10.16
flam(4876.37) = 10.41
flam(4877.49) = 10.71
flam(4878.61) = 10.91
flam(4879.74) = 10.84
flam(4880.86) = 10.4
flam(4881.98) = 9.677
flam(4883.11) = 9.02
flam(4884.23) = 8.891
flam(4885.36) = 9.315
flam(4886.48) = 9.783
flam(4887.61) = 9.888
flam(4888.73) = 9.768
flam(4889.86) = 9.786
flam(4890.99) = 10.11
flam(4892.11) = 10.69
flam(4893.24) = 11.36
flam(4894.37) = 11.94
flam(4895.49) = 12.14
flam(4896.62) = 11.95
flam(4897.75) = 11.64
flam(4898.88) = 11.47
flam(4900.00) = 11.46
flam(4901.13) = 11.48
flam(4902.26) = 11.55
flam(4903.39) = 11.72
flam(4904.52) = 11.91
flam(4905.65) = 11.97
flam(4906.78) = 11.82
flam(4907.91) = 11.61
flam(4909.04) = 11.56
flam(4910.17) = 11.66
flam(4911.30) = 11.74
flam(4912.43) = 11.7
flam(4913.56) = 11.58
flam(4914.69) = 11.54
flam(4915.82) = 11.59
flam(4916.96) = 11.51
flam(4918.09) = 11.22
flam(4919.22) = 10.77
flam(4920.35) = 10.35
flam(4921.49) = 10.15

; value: 2.2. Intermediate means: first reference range 11.5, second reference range 9.95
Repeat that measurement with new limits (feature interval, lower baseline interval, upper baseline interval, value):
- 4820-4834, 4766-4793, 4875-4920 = -1.4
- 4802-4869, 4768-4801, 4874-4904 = 1.0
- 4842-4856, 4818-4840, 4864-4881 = 0.1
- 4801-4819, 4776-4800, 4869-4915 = 0.6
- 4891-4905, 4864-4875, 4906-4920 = -0.7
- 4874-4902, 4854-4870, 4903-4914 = 0.3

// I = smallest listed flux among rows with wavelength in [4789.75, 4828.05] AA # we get 10.4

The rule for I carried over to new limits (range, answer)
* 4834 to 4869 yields 8.525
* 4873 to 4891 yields 8.891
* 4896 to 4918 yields 11.46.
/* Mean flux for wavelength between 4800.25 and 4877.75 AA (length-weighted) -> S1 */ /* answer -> 10.8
